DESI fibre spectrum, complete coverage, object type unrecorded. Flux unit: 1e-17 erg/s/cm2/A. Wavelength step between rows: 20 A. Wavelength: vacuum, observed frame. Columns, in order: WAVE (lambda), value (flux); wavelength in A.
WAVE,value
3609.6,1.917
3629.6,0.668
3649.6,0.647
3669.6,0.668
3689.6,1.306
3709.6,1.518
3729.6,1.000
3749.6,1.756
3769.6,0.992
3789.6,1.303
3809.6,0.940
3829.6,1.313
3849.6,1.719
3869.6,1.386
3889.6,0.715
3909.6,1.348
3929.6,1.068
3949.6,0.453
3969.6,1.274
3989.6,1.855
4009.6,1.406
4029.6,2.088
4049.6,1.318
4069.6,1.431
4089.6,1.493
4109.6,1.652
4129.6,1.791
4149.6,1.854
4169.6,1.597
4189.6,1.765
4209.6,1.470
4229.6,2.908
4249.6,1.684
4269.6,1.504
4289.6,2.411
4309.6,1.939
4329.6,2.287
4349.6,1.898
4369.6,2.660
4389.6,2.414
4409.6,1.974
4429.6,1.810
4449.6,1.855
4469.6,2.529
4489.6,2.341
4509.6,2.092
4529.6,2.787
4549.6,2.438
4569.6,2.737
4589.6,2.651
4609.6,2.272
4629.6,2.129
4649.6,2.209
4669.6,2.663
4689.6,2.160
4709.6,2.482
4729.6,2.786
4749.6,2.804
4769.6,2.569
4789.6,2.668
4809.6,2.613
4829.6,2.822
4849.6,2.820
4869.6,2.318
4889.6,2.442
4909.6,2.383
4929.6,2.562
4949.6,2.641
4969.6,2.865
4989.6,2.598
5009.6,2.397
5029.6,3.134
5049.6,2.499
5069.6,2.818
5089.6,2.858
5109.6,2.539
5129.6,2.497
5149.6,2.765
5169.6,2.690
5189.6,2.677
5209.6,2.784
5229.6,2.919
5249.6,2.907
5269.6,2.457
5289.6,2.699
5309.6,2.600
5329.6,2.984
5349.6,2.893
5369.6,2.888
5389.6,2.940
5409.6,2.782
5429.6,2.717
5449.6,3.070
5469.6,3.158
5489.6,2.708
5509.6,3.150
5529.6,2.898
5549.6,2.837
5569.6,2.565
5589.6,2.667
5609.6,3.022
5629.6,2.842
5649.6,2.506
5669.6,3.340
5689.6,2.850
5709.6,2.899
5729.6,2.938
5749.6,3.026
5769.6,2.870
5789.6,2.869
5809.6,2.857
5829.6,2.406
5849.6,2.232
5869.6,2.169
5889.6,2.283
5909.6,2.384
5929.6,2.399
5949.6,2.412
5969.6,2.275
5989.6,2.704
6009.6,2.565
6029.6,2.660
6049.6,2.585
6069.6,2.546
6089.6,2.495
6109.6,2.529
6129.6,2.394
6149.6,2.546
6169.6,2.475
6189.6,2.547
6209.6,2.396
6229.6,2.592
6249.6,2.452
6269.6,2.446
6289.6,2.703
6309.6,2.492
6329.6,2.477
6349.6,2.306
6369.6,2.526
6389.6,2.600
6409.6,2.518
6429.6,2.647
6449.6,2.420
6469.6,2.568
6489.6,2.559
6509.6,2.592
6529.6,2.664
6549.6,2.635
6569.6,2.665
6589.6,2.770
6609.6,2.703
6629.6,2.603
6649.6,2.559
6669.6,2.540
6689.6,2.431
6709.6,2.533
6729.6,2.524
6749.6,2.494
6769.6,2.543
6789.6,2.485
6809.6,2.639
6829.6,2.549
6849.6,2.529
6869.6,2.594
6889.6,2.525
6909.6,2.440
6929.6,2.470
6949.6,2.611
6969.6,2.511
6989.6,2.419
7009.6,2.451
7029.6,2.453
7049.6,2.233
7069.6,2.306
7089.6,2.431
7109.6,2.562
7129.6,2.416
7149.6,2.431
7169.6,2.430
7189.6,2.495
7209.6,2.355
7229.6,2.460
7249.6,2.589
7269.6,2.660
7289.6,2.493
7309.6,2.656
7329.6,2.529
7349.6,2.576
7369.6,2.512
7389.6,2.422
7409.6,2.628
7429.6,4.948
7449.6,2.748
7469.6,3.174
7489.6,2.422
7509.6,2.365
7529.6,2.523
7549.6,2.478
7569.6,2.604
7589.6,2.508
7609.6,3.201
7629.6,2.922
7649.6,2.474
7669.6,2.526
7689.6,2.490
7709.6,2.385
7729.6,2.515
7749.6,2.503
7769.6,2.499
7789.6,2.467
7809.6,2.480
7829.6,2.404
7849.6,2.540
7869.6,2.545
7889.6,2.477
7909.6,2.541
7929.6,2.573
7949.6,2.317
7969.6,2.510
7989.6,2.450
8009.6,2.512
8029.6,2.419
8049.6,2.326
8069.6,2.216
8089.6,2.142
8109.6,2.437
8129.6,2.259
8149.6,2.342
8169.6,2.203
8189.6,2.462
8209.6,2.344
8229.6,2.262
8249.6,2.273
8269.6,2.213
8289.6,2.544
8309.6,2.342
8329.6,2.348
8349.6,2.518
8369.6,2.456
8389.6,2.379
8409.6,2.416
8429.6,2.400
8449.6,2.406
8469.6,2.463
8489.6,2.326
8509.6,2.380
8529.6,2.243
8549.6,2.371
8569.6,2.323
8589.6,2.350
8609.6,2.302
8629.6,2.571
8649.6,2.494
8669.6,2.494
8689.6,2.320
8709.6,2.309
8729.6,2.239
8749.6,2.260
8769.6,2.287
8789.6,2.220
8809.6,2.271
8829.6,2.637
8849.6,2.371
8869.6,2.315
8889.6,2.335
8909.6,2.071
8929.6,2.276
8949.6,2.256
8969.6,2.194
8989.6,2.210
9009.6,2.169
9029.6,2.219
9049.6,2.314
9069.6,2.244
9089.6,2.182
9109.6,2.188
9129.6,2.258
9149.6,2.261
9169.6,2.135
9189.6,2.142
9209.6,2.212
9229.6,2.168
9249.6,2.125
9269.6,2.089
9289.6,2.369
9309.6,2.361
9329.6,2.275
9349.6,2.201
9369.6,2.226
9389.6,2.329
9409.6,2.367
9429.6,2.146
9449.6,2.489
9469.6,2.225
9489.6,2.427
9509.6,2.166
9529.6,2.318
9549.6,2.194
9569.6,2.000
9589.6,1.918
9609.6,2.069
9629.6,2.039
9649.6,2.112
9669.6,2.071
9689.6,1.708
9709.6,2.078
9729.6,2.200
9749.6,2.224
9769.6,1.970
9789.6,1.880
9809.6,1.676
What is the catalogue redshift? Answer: 0.13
